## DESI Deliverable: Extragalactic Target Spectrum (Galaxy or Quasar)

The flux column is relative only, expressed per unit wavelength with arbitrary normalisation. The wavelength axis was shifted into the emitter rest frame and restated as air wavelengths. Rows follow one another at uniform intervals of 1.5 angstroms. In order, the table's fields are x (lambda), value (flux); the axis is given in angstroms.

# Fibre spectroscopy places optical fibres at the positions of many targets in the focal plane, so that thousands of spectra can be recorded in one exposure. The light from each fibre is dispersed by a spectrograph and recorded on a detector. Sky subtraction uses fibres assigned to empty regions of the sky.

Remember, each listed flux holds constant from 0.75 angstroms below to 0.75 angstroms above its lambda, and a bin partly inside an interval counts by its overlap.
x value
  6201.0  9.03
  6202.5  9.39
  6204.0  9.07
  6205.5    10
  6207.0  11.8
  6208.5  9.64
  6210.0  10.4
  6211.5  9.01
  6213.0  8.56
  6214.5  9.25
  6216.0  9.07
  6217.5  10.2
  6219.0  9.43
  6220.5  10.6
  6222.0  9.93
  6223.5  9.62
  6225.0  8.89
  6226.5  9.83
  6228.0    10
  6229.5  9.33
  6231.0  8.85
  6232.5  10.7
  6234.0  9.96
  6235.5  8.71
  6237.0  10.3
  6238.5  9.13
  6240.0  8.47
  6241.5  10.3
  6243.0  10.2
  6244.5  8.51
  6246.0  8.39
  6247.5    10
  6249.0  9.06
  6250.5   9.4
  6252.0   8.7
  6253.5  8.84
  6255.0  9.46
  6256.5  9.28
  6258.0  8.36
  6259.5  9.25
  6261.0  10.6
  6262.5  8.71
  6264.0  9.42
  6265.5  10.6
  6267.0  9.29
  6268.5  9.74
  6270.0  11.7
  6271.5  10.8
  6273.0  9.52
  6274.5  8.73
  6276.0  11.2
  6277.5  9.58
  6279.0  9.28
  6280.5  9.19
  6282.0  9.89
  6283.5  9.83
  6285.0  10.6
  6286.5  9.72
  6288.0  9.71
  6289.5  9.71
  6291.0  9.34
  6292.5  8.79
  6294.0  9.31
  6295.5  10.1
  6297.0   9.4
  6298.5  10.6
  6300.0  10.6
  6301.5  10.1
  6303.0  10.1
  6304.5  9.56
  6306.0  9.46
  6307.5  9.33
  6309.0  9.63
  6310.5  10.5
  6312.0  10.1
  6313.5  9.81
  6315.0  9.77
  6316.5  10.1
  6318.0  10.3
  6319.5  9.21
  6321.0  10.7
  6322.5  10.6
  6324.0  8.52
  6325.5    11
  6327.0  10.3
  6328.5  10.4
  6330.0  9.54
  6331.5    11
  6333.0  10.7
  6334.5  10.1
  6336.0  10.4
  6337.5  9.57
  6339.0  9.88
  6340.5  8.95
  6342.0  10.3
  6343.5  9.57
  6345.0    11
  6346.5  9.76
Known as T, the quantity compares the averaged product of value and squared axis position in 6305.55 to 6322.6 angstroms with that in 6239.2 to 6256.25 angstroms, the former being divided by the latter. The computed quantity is 1.10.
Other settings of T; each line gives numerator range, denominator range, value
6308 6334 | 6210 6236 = 1.09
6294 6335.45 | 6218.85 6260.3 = 1.09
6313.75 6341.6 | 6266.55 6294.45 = 1.04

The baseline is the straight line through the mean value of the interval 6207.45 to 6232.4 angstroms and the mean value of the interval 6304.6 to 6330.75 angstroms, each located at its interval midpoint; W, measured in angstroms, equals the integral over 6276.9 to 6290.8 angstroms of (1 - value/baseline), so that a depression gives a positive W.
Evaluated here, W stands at 0.2 angstroms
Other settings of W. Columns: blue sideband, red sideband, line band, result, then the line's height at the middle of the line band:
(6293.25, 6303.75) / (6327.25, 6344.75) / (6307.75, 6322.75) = 0.0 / 10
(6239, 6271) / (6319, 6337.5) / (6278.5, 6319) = 0.4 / 9.89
